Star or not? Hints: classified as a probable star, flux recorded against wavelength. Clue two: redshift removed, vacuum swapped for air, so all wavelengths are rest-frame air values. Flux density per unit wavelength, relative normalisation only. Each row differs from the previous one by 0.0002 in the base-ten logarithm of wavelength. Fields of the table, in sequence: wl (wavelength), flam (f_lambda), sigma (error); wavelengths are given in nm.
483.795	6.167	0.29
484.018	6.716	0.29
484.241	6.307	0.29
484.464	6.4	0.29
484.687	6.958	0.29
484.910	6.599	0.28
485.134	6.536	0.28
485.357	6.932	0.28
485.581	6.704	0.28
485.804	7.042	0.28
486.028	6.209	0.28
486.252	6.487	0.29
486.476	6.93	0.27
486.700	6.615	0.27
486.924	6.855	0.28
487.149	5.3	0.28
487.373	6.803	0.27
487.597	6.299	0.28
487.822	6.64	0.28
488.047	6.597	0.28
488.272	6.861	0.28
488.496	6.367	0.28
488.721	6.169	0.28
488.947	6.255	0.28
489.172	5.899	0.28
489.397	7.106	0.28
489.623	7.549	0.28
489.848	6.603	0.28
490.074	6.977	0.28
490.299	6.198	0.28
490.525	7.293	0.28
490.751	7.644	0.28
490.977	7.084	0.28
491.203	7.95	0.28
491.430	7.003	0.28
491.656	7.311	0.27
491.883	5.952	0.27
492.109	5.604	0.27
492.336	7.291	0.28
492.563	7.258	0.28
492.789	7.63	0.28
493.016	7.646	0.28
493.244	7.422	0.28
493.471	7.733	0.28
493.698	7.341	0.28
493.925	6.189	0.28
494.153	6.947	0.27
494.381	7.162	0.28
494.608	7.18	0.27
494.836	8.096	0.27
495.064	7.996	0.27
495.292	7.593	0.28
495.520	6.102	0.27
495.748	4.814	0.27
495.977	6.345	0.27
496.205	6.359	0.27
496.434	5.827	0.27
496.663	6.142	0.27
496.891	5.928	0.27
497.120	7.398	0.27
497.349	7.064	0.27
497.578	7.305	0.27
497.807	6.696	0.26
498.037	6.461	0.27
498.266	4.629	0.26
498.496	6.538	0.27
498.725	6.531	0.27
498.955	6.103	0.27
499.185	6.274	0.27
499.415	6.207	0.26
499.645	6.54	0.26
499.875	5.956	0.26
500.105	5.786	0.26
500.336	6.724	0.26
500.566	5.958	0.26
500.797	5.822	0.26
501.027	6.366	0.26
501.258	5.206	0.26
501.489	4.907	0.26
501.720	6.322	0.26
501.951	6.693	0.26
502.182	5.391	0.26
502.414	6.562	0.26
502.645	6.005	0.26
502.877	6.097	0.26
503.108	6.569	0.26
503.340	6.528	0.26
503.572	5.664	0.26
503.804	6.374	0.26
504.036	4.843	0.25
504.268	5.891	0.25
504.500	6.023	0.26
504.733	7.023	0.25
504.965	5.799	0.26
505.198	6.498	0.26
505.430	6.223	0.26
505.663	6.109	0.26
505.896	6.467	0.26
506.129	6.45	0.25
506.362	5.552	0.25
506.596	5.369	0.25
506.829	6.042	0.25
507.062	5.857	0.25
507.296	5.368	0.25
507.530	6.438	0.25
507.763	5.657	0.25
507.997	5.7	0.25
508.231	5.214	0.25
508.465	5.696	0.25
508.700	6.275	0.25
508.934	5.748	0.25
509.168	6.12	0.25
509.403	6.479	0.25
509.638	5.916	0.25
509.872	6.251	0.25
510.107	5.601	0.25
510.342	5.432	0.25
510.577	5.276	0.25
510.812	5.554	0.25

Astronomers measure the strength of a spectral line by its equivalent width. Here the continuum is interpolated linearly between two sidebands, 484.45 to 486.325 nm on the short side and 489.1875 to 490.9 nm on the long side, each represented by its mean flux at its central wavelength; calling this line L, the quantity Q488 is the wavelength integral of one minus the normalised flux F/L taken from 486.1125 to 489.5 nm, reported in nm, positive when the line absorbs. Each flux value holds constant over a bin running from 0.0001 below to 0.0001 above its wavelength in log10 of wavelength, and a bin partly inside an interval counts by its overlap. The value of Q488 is 0.18 nm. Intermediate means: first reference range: 6.67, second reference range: 6.99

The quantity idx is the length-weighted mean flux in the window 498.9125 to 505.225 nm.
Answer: 6.07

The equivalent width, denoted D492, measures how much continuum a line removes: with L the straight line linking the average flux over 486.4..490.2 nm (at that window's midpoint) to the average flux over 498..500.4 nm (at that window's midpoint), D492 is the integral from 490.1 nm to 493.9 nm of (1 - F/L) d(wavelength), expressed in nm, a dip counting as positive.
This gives -0.41 nm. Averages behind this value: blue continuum 6.57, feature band 7.12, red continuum 6.14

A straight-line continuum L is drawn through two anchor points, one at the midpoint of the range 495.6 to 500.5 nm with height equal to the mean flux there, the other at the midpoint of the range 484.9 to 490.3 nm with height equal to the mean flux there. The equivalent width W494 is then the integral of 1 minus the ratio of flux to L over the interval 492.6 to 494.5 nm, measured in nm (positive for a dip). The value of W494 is -0.253 nm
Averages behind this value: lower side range 6.59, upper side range 6.26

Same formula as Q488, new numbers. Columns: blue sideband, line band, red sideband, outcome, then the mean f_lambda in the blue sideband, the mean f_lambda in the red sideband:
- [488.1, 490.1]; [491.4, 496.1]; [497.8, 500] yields -0.42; 6.63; 6.17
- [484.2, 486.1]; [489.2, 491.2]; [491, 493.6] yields -0.01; 6.65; 7.16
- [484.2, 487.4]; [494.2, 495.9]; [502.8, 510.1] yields -0.18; 6.58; 6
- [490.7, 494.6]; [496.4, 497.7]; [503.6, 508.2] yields 0.01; 7.12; 5.96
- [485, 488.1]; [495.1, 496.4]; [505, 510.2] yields 0.00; 6.57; 5.95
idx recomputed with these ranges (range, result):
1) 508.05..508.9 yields 5.73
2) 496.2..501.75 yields 6.2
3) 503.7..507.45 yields 6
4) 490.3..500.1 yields 6.75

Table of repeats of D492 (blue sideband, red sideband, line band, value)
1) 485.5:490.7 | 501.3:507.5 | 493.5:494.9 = -0.17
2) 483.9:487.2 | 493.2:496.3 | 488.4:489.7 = 0.04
